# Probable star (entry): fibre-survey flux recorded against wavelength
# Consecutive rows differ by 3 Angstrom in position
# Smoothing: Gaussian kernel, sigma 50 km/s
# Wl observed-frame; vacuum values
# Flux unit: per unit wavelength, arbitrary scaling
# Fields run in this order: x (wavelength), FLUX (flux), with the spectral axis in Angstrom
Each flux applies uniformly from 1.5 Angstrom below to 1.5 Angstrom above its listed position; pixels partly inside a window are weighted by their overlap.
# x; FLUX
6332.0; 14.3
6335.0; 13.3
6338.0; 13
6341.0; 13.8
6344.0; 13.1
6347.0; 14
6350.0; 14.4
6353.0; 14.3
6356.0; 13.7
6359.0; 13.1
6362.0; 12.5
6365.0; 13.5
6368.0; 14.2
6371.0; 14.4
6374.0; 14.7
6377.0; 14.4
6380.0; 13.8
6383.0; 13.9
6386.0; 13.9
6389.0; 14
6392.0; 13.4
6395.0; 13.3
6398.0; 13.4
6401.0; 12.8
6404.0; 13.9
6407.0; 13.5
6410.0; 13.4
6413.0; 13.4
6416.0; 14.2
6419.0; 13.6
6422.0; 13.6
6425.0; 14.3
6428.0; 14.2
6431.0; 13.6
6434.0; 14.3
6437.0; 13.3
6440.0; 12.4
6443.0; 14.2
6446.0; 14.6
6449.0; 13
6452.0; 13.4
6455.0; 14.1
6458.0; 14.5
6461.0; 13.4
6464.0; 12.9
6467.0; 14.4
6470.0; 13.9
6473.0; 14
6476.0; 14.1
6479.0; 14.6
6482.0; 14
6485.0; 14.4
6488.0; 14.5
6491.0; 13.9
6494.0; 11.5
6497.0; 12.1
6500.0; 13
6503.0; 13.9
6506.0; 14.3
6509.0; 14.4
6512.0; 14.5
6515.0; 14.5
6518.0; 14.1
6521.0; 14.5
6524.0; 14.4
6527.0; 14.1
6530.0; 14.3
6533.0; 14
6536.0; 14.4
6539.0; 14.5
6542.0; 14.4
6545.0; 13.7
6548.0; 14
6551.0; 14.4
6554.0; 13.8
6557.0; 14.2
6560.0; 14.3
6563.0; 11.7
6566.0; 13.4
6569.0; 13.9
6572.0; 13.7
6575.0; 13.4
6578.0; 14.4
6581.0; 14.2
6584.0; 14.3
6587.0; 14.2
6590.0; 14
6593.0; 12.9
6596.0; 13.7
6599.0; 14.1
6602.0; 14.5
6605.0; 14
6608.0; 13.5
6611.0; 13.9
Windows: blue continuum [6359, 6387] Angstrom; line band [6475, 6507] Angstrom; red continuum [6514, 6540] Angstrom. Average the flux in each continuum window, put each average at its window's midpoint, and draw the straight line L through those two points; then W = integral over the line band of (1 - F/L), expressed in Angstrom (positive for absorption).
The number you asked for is 1.25 Angstrom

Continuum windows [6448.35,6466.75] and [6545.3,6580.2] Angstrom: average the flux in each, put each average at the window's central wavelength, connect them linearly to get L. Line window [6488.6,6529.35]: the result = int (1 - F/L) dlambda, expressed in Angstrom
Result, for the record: -0.4 Angstrom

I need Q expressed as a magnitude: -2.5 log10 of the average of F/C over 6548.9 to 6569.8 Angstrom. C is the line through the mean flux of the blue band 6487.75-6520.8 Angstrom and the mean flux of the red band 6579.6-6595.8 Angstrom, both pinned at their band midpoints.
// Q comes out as 0.01 mag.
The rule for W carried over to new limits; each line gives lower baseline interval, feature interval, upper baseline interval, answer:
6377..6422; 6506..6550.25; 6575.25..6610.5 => -1.36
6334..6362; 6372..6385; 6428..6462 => -0.54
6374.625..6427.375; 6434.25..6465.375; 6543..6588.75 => 0.33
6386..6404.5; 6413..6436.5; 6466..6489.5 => -0.27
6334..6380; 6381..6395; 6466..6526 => 0.06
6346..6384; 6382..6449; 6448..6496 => 0.85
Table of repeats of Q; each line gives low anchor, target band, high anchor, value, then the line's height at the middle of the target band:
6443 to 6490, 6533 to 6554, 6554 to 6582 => -0.03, 13.8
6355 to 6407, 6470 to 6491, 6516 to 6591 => -0.03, 13.9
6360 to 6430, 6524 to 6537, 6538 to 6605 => -0.03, 13.9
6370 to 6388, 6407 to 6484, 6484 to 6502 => -0.02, 13.6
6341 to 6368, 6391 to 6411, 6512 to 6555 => 0.03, 13.8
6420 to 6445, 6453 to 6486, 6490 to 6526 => -0.02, 13.8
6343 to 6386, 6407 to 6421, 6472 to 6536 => 0.02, 13.9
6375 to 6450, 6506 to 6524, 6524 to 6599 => -0.04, 13.9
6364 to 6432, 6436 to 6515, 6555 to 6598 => 0.00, 13.8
